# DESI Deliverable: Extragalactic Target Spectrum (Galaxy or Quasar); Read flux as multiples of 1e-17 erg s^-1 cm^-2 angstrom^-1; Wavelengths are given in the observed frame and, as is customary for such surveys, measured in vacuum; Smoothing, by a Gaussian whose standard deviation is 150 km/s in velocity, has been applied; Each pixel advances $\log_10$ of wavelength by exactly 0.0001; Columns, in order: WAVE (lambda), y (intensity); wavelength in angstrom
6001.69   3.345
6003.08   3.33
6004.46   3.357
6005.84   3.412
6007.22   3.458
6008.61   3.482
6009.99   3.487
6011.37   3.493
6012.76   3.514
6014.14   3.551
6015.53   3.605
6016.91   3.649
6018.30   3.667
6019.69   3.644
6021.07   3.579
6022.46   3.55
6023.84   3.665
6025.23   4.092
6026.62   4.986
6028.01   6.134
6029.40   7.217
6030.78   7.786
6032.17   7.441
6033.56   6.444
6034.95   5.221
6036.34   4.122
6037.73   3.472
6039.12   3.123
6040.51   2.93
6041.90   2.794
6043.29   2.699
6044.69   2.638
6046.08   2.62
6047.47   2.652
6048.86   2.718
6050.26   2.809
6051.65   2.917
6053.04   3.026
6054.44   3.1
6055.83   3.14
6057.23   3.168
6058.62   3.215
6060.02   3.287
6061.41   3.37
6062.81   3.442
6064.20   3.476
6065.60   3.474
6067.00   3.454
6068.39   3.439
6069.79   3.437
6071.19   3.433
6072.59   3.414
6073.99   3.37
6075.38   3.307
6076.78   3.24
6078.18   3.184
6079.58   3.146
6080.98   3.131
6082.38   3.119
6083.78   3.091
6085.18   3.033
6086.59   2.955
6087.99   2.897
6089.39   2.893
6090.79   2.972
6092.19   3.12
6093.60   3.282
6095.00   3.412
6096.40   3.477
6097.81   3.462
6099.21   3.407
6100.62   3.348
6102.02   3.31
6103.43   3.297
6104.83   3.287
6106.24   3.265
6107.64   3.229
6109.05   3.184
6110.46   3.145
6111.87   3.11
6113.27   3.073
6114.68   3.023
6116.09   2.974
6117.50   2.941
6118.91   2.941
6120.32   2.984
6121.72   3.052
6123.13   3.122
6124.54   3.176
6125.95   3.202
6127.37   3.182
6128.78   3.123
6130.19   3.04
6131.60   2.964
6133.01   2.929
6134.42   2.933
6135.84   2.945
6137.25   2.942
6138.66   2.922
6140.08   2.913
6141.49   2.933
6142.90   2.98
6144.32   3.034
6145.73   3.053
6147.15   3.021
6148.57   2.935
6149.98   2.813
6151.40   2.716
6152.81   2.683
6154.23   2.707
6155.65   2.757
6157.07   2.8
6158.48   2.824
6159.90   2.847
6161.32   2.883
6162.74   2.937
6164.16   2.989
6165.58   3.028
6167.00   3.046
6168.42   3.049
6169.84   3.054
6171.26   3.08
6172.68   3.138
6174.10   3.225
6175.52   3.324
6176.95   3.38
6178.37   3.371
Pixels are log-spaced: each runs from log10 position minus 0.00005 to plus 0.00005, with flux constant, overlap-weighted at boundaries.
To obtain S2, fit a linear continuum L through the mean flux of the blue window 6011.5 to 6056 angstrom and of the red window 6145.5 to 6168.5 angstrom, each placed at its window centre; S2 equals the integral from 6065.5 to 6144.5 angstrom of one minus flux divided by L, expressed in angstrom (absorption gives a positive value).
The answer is 4.24 angstrom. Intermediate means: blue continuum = 3.96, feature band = 3.15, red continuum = 2.88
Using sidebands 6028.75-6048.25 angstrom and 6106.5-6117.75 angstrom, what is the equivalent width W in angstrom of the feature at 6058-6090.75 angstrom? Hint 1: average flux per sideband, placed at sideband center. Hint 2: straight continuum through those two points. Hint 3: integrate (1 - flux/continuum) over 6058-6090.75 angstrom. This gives 4.3 angstrom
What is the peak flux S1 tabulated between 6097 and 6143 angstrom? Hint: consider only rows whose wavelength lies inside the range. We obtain 3.462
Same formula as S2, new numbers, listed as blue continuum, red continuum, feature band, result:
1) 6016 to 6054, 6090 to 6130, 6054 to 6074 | 1.9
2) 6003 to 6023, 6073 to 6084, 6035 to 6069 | 1.7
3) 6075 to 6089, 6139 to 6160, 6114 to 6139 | -0.6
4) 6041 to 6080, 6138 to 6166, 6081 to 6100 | -0.7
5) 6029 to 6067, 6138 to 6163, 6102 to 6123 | 0.6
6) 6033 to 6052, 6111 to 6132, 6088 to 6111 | -0.7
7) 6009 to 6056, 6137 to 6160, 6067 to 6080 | 0.8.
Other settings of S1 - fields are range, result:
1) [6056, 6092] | 3.476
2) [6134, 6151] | 3.053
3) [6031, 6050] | 7.441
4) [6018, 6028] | 4.986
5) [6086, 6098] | 3.477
